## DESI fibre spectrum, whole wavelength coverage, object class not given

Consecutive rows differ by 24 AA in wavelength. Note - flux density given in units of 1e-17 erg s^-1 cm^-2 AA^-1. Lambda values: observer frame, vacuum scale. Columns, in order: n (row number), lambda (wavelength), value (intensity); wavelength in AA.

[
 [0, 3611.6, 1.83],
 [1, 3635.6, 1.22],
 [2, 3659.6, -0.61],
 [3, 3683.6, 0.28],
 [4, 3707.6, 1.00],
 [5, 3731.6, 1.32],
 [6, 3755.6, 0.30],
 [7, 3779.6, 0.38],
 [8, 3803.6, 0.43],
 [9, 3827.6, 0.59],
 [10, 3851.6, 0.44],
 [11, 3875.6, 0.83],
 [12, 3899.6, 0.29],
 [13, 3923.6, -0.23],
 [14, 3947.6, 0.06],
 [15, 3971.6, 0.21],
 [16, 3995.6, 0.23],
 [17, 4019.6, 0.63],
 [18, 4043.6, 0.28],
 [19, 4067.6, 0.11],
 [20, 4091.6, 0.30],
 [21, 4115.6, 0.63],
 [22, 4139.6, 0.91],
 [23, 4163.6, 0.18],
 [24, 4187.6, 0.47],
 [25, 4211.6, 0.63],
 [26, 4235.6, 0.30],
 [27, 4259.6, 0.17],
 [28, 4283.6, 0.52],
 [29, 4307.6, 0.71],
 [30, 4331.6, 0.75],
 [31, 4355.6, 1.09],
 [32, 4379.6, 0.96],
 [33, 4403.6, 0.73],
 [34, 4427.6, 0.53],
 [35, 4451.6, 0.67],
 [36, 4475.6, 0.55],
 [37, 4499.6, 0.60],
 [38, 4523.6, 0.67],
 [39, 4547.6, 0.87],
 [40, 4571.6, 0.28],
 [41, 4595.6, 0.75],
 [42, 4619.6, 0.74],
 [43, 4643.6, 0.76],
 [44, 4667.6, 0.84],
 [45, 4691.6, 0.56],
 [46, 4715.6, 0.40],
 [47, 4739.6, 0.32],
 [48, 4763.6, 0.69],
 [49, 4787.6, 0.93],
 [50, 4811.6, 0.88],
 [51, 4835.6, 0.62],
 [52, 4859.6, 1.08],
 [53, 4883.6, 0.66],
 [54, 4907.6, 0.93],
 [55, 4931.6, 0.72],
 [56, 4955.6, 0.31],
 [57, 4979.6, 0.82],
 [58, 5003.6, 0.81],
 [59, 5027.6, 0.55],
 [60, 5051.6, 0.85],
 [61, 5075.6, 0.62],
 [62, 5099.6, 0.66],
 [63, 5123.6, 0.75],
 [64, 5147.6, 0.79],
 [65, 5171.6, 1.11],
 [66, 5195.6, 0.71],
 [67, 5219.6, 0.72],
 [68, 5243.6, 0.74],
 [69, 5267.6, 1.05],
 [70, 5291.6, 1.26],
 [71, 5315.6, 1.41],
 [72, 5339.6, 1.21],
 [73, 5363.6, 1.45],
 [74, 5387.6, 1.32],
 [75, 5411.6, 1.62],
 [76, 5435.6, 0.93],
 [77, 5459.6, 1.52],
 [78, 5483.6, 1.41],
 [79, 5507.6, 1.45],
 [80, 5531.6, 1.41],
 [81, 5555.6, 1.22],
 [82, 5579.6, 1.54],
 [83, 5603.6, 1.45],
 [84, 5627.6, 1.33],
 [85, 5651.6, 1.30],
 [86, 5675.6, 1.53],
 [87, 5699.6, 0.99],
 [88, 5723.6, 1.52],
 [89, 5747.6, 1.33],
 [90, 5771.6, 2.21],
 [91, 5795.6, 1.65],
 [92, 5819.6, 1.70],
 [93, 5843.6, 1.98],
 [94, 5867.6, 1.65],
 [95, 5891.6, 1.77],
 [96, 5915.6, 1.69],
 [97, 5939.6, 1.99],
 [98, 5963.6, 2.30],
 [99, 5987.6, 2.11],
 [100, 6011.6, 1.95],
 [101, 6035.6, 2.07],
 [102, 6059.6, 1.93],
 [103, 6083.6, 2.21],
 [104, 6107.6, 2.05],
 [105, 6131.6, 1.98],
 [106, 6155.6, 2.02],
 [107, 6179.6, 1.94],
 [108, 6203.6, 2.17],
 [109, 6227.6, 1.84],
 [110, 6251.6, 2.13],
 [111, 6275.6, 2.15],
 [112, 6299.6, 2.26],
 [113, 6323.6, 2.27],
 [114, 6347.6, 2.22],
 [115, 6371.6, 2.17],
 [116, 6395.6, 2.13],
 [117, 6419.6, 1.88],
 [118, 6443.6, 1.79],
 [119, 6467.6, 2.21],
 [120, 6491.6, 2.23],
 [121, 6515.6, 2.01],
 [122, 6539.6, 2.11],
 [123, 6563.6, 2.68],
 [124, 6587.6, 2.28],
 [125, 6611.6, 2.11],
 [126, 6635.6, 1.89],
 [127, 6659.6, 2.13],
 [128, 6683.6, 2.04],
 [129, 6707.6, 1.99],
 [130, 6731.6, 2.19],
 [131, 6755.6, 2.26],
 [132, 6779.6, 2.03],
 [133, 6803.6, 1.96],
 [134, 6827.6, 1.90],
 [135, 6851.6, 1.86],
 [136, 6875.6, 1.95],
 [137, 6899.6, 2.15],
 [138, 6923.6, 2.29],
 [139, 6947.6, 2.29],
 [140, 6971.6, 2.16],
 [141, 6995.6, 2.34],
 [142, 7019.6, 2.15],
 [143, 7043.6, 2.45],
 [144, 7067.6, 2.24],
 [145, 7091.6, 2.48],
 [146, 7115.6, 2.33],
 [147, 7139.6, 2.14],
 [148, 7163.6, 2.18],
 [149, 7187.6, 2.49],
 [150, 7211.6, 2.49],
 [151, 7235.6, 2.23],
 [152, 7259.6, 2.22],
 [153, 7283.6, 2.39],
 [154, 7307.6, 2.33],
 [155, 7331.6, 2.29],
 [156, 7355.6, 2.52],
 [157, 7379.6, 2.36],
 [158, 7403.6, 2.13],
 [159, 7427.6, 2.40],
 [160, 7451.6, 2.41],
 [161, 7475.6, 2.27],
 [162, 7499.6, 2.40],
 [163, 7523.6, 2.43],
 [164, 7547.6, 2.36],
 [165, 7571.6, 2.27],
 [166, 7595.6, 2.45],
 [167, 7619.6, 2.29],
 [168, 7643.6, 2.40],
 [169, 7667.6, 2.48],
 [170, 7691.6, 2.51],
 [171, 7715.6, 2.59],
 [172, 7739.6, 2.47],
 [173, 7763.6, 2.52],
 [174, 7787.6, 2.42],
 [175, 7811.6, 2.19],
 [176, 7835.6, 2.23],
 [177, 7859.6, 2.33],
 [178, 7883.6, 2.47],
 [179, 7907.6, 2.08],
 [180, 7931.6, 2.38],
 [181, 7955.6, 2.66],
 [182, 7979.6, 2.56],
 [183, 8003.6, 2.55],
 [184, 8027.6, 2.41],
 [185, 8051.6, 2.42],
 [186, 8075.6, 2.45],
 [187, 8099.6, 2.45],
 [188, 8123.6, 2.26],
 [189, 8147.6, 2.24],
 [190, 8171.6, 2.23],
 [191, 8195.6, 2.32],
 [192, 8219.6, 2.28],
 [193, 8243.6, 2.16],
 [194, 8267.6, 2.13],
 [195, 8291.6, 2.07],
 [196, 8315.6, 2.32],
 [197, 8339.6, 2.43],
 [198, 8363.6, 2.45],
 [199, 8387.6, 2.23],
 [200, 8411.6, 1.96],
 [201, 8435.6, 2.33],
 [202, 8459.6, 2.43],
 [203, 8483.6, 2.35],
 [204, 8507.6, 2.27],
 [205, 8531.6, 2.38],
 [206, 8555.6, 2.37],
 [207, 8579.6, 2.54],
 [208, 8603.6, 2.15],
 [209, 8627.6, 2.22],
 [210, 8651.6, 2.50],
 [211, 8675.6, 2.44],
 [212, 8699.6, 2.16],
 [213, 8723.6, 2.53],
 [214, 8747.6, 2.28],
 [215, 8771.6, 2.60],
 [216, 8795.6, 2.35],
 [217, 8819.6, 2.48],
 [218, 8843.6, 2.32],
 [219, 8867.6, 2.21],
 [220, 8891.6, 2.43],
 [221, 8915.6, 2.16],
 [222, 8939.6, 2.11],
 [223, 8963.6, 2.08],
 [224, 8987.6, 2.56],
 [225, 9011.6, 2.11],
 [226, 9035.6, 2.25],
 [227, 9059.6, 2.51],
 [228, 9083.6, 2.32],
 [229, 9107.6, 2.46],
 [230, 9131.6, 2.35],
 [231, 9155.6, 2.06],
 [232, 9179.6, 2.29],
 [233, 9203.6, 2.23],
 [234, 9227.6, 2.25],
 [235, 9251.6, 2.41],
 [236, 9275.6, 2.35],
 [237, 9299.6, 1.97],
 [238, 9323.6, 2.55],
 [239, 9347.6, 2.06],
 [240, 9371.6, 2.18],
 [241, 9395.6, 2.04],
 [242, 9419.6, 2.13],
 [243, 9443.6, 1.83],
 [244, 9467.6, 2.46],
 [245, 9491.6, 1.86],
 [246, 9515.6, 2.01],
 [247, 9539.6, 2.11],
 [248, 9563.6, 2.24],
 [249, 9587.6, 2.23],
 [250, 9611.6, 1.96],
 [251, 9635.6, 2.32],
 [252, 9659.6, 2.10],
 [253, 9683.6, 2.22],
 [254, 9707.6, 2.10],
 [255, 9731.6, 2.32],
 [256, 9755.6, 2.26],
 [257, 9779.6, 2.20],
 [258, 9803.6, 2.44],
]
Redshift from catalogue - 0.324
